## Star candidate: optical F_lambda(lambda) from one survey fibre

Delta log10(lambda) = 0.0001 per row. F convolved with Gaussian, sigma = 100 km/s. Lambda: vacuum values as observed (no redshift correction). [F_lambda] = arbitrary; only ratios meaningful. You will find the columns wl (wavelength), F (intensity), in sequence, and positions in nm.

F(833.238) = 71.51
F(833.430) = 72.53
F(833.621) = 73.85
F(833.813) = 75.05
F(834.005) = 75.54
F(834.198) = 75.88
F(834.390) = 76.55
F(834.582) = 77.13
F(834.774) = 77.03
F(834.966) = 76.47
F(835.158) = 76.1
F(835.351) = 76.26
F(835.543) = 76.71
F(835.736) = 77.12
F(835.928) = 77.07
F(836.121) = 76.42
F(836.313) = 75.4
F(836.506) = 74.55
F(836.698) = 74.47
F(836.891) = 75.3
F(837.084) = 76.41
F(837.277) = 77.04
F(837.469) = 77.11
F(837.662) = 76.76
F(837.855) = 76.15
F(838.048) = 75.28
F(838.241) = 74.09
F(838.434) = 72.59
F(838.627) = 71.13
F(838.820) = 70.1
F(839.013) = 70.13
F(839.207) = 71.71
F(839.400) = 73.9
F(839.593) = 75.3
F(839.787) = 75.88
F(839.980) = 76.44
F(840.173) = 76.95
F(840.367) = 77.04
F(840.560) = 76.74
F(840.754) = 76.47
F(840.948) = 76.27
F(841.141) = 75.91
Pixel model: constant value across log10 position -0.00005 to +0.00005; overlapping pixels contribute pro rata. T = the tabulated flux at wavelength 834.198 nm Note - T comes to 75.88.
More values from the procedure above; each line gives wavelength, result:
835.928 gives 77.07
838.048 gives 75.28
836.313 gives 75.4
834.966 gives 76.47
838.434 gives 72.59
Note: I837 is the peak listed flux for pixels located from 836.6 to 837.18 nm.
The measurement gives 76.41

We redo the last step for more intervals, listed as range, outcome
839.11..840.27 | 76.95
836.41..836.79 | 74.55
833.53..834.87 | 77.13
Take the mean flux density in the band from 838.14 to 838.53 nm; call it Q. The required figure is 73.4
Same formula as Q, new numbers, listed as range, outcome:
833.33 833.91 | 73.9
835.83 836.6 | 75.9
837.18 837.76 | 77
